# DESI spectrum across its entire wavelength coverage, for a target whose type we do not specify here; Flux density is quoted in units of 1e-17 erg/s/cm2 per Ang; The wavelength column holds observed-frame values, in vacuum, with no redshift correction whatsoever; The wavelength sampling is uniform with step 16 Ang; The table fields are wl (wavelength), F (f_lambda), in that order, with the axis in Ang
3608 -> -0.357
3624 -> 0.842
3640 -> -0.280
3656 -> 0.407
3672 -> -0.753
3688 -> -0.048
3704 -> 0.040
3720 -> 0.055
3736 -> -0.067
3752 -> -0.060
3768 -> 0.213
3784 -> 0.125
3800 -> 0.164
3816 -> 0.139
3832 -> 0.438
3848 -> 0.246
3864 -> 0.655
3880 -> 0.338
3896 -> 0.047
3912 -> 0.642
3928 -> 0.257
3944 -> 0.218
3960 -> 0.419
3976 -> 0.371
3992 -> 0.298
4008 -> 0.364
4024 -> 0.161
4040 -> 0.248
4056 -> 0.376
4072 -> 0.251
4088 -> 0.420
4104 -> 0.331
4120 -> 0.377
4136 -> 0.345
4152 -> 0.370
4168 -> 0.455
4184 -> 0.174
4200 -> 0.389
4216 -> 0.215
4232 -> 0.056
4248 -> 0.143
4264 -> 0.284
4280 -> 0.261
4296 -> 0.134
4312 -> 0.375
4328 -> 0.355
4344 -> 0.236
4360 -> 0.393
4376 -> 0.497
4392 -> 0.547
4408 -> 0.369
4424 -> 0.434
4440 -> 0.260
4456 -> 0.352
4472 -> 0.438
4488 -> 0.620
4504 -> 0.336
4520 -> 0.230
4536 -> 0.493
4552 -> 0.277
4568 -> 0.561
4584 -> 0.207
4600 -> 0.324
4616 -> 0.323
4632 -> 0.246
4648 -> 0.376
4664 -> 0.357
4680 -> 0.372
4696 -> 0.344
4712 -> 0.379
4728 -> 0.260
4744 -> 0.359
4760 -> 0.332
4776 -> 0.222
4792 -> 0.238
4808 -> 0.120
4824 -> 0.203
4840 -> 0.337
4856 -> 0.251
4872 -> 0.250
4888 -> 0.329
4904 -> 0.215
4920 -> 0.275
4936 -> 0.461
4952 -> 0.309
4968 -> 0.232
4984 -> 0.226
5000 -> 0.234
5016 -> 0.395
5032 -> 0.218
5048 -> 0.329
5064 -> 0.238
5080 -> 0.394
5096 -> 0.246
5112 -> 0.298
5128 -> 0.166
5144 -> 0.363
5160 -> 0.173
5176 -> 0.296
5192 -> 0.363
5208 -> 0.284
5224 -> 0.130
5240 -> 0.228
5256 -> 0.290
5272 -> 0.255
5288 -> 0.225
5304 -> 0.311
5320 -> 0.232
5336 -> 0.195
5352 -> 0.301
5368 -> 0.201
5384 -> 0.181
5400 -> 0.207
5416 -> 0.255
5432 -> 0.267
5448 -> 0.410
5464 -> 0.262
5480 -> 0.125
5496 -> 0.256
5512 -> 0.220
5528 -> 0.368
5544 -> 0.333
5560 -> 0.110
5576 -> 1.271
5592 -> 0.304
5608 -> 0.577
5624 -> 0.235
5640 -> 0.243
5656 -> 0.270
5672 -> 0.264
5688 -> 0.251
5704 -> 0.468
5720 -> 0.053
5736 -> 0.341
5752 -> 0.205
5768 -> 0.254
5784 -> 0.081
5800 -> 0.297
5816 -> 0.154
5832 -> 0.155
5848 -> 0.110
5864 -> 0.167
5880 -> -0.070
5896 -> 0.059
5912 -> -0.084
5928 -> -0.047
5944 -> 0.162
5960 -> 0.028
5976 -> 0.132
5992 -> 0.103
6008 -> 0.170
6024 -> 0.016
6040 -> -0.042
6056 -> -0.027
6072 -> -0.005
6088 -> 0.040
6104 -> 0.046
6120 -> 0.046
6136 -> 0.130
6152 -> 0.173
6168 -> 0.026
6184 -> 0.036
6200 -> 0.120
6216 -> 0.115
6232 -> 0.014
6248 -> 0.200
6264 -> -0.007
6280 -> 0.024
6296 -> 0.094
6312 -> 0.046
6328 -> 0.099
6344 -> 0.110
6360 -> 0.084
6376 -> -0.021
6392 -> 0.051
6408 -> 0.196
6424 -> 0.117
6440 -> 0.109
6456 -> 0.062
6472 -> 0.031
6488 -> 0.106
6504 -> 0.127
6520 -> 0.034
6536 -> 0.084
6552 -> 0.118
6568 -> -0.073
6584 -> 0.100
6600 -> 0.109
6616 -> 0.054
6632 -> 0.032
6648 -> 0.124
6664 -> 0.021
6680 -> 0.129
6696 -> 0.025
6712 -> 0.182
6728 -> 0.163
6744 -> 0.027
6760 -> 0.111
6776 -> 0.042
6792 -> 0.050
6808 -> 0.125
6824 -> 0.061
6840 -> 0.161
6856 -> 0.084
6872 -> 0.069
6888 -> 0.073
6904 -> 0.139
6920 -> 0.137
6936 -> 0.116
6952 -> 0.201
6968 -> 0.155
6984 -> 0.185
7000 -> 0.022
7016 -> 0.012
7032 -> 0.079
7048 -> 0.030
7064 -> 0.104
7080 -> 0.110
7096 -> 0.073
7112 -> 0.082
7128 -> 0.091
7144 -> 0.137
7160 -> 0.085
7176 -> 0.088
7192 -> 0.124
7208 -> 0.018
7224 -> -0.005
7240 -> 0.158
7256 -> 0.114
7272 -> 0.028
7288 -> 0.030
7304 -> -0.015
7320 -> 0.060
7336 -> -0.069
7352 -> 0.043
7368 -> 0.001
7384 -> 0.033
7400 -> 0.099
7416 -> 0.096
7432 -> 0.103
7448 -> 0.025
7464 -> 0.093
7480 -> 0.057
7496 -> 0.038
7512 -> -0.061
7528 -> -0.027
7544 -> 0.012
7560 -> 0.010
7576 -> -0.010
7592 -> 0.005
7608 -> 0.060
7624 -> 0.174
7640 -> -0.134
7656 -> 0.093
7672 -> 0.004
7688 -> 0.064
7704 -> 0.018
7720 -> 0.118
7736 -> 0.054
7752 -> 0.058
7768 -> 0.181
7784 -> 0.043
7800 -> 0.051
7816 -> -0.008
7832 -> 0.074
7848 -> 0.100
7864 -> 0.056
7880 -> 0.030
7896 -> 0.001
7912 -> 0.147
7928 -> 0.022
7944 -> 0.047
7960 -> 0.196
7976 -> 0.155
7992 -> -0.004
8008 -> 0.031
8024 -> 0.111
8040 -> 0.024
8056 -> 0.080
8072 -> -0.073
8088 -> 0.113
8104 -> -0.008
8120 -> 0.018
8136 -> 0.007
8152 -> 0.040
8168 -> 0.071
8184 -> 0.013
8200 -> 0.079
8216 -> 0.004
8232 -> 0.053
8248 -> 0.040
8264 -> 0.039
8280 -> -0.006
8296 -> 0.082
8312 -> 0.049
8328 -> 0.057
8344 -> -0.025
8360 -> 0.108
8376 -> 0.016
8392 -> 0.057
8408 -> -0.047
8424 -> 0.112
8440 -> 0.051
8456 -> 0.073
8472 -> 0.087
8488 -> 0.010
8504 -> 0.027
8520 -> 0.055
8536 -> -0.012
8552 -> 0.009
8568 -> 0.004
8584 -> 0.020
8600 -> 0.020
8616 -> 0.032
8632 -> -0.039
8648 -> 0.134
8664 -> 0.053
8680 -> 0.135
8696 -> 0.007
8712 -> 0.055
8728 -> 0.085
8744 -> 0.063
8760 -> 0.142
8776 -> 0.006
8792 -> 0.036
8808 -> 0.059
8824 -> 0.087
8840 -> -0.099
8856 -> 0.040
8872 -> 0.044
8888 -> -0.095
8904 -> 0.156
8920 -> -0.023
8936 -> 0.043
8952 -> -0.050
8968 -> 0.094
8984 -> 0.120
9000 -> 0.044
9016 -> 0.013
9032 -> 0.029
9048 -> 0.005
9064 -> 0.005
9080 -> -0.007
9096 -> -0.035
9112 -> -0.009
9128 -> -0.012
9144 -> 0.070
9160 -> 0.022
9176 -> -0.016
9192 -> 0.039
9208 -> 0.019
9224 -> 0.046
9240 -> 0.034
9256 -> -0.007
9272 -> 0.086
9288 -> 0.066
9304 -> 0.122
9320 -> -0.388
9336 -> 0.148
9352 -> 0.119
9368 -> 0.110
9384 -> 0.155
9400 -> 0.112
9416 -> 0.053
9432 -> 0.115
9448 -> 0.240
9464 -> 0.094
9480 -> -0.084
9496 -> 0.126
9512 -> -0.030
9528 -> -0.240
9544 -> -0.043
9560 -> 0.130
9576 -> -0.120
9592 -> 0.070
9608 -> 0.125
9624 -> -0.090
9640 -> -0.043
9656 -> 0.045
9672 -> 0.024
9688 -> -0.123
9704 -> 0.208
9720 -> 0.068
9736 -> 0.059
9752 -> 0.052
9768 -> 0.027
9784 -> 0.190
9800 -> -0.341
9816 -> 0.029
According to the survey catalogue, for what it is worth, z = 0.427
